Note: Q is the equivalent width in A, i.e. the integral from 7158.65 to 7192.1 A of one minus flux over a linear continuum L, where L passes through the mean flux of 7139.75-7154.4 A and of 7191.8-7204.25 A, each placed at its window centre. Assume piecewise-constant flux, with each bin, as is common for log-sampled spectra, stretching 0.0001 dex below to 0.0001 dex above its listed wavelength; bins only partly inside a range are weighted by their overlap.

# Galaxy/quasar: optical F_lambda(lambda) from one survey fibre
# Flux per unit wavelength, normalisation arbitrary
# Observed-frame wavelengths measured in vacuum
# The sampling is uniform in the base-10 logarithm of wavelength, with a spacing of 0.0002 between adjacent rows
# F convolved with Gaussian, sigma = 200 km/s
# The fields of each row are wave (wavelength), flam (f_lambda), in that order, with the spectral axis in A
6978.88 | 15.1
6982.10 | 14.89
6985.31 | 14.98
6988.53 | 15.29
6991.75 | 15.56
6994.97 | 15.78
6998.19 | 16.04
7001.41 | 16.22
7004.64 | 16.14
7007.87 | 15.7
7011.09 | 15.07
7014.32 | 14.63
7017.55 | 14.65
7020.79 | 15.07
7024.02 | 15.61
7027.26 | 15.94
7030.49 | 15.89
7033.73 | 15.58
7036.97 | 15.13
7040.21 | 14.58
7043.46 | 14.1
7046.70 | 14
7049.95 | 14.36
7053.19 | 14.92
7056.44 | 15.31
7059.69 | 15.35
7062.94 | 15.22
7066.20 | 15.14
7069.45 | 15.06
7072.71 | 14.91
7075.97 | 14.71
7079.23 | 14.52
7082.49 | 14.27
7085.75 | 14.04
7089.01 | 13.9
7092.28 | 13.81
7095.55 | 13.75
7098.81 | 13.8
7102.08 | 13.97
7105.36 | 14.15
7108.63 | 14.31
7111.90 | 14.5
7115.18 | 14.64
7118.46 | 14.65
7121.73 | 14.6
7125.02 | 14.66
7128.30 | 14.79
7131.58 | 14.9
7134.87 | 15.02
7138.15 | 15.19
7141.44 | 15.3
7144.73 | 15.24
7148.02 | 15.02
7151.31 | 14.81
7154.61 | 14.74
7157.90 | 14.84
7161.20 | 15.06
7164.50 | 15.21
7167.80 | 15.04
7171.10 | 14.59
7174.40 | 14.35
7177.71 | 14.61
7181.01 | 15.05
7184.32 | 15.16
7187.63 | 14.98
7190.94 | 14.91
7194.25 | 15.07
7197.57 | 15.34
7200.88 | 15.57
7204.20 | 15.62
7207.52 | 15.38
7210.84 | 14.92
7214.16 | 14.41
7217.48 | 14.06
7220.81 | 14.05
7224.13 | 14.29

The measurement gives 0.7 A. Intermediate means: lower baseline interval 15.1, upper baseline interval 15.3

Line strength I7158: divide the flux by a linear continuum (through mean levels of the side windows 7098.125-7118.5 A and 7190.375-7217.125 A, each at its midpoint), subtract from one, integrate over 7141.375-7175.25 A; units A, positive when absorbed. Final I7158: -0.5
